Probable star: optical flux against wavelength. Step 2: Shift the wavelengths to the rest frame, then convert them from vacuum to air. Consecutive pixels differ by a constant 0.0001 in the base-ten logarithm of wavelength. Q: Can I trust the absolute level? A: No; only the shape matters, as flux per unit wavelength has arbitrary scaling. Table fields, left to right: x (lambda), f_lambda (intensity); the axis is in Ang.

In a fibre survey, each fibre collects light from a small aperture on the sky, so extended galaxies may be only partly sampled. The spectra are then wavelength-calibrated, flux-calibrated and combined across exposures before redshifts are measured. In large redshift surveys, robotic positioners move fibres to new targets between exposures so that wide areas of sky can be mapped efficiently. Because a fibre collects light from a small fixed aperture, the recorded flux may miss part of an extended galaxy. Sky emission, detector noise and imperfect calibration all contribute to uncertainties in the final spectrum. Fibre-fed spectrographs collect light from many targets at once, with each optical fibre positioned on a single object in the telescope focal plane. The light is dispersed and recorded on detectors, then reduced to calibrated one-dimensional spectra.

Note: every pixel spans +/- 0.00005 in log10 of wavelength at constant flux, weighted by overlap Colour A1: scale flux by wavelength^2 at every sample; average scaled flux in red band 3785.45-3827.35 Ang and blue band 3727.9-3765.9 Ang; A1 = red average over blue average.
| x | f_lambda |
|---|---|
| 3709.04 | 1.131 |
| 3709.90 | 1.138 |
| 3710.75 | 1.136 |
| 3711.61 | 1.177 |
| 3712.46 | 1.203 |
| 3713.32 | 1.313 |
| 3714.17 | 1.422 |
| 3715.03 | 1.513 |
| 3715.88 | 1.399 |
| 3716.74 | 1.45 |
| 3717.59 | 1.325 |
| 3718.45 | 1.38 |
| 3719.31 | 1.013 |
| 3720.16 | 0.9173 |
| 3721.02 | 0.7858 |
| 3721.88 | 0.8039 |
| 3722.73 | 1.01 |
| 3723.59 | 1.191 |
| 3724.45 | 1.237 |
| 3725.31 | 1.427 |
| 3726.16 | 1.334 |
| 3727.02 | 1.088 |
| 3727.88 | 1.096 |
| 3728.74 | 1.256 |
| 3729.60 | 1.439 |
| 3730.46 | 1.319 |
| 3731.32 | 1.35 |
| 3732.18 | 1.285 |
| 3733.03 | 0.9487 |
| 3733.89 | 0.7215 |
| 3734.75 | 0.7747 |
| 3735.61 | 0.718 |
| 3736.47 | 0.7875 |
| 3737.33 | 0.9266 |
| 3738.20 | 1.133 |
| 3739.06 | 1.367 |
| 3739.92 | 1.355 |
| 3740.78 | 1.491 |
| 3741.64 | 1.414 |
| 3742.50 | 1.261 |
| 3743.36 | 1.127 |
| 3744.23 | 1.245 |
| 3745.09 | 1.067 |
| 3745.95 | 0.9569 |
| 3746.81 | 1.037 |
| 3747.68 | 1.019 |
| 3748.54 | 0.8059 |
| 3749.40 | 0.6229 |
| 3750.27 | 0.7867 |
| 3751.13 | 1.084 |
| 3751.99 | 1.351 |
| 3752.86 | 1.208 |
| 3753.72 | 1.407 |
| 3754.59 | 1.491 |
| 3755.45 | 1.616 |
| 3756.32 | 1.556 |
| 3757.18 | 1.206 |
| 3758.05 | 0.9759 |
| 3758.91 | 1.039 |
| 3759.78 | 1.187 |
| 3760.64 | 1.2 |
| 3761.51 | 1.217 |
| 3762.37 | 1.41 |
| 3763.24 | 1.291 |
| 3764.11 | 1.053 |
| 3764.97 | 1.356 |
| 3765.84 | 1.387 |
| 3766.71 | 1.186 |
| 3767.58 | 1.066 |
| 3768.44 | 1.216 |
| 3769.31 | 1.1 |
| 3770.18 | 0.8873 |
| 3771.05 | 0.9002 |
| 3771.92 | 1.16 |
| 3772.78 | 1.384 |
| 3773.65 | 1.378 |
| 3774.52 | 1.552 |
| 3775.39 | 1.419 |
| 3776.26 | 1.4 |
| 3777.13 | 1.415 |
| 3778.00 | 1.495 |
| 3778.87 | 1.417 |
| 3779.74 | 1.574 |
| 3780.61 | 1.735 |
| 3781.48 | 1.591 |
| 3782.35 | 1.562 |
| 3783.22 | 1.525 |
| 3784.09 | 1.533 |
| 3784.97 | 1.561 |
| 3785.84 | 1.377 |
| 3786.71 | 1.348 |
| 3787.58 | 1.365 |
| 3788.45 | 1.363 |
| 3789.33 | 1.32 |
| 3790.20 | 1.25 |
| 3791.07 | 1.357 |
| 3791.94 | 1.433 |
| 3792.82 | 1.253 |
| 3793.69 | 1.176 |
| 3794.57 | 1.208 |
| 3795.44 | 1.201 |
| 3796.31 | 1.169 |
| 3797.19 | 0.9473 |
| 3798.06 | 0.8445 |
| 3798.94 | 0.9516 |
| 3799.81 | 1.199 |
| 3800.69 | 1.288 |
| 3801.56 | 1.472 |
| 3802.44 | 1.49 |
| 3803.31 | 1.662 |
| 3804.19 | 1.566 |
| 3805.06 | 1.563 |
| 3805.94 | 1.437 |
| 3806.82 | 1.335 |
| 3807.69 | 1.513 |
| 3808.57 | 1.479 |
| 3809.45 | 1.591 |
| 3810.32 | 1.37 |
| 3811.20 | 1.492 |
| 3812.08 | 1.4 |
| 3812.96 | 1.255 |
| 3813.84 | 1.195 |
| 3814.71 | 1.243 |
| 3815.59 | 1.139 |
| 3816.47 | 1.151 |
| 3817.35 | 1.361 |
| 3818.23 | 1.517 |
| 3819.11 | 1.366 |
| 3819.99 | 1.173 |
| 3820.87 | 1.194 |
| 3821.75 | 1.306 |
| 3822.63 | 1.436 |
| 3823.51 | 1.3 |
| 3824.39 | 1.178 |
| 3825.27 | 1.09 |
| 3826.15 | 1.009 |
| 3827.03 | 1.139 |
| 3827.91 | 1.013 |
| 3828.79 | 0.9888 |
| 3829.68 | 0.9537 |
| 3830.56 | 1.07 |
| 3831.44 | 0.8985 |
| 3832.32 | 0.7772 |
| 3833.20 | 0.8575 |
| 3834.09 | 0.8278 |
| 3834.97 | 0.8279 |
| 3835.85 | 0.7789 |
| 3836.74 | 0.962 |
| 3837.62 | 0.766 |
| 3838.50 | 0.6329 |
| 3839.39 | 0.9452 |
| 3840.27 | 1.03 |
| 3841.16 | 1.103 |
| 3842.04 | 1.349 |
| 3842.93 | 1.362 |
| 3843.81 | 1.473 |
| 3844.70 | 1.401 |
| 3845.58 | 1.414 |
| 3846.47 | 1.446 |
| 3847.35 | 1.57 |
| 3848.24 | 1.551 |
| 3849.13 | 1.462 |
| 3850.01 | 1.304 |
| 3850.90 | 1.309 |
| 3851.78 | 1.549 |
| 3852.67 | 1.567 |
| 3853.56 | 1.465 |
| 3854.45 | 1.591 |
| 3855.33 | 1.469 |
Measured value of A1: 1.2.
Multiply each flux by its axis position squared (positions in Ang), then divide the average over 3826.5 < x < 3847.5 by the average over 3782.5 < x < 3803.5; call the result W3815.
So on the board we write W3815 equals 0.83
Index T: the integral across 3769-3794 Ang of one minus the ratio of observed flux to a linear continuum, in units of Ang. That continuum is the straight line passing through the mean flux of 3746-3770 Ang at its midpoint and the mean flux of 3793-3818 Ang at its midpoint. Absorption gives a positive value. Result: -2.7 Ang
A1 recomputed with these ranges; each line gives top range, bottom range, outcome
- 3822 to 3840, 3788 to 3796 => 0.78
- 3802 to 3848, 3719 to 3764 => 1.12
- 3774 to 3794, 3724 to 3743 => 1.26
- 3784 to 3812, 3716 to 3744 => 1.21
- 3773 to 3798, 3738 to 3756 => 1.19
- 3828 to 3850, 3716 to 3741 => 1.03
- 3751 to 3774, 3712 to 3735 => 1.06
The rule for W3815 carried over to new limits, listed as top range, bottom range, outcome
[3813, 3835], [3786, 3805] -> 0.89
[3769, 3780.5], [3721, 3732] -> 1.14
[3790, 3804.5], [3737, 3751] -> 1.18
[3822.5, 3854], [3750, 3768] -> 0.97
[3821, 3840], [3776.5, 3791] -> 0.70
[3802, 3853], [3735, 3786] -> 1.03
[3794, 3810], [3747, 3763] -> 1.16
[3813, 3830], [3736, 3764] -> 1.06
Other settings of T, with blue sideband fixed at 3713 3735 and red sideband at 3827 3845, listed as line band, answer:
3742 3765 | -0.6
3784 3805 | -4.6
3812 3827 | -3.2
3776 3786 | -3.9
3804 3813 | -3.6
